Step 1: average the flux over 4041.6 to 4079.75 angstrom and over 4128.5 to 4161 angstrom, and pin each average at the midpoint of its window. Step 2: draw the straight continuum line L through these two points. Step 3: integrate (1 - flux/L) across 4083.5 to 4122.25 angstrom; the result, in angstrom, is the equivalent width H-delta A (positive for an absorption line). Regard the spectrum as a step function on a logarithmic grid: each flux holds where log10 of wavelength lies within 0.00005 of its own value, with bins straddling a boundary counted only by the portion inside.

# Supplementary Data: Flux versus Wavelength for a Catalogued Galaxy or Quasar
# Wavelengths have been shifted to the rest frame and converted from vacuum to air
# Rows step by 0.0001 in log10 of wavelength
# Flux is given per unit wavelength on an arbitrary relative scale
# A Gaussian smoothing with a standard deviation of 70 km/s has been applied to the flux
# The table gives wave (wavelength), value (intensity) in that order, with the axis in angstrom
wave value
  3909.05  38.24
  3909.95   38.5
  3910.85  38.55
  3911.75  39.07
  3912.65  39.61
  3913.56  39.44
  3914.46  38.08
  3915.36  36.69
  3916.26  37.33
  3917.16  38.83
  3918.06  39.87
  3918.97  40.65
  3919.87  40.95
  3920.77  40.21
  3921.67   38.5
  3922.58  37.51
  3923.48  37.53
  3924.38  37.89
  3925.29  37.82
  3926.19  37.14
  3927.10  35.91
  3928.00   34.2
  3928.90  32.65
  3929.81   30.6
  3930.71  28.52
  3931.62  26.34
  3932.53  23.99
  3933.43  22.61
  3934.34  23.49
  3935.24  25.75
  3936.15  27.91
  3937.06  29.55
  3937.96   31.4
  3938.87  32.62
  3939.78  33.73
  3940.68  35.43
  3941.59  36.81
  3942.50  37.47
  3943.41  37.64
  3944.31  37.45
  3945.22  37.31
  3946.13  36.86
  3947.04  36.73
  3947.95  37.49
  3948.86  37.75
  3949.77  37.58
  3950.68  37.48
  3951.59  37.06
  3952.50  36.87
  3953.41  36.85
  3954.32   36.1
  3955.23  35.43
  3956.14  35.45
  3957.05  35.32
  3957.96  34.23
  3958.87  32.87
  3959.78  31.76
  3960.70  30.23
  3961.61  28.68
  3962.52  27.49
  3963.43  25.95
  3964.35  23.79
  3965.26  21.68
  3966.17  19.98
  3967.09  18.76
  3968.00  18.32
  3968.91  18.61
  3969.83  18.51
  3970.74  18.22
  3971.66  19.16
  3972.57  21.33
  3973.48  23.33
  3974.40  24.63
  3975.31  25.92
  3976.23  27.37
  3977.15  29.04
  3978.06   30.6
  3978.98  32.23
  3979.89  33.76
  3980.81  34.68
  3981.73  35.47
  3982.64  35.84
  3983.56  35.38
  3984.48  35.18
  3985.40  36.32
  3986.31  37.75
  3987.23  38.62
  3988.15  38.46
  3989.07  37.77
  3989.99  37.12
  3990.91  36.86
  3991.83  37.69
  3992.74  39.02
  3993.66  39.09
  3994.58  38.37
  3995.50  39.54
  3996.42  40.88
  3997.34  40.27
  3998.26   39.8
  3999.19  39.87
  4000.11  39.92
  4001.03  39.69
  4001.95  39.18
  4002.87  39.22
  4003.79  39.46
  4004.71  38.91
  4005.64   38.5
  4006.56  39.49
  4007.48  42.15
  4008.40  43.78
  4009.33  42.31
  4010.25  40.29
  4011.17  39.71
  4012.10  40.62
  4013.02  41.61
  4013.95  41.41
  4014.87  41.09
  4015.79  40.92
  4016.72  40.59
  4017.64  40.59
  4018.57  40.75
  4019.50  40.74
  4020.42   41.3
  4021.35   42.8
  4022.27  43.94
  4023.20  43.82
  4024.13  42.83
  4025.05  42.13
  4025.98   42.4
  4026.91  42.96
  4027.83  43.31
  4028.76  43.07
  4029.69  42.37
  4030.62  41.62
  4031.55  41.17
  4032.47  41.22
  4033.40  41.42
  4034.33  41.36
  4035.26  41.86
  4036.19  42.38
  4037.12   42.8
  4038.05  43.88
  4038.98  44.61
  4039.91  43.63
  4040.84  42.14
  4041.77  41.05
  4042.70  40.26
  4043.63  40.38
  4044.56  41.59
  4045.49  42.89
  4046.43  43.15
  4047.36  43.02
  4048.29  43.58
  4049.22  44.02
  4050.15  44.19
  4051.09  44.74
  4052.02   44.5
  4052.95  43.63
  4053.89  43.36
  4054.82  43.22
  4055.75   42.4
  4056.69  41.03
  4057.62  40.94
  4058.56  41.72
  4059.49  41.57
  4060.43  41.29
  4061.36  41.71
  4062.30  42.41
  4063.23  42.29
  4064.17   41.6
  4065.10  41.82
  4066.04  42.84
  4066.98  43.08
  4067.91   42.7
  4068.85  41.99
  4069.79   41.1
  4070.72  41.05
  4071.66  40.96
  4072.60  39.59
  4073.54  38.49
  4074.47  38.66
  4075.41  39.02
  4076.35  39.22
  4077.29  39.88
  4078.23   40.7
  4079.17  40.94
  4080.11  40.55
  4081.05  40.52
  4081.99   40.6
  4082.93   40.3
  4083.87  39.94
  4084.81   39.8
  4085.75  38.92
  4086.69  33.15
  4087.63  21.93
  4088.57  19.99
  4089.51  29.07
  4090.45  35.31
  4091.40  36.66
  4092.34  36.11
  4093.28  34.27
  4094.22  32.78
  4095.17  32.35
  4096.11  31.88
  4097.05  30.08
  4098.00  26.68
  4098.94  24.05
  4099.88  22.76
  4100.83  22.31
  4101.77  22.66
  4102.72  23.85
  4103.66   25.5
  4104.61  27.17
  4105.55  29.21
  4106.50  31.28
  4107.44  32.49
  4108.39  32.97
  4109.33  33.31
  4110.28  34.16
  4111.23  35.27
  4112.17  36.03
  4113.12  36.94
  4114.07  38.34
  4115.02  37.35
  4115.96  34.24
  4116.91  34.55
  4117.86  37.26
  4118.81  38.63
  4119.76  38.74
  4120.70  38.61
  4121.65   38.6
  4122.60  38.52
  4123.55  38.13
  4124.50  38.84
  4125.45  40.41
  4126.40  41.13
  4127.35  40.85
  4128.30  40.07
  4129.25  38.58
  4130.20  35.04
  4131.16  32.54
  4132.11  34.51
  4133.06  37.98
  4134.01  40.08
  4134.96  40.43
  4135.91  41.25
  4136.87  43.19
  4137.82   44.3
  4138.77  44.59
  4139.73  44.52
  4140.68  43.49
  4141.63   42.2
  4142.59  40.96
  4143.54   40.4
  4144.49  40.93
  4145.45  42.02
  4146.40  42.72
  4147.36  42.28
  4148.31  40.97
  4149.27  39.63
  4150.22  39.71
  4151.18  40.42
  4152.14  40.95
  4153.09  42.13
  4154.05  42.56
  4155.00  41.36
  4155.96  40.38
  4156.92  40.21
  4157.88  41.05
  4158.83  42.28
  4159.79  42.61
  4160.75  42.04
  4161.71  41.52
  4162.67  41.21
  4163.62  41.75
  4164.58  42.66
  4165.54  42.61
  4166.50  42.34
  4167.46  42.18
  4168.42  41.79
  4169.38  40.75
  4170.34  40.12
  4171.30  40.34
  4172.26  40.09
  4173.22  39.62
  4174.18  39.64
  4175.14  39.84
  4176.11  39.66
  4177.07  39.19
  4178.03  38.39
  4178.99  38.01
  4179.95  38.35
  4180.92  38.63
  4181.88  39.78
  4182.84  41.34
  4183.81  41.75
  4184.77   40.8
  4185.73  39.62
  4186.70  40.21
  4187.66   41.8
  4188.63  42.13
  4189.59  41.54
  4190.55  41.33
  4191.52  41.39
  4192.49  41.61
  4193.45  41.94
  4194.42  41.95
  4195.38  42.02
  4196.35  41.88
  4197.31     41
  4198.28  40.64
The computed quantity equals 8.4 angstrom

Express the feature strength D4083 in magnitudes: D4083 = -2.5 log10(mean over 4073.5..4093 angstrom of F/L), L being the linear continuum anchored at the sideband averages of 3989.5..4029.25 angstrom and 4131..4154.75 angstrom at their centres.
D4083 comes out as 0.121 mag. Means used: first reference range 40.7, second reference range 41.1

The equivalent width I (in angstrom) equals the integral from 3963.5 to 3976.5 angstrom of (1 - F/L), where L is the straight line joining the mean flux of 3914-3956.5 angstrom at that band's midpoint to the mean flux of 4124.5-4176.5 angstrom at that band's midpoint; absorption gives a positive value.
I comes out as 5.2 angstrom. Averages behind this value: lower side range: 34.9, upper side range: 40.8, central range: 21.4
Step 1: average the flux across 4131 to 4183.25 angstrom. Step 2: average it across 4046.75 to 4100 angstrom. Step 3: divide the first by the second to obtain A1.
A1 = 1.06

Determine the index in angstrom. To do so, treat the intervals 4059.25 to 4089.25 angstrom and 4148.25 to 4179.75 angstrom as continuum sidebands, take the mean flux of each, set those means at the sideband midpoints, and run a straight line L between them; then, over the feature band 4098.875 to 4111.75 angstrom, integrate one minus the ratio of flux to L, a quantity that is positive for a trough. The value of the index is 3.6 angstrom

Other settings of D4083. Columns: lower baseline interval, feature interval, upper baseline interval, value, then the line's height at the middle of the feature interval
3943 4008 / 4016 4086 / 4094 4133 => -0.24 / 33.6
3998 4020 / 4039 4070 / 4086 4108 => -0.23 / 34.5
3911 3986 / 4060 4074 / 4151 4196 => -0.13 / 36.8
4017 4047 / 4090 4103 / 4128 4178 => 0.37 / 41.5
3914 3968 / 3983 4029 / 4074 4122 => -0.20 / 33.5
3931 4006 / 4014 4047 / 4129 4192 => -0.19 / 35.3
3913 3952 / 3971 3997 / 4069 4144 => 0.05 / 35.3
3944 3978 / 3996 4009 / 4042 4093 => -0.19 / 33.6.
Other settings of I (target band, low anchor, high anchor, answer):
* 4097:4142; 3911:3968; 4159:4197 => 4.2 angstrom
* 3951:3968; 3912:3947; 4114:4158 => 2.5 angstrom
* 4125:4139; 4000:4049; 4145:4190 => 0.5 angstrom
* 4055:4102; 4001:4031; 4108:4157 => 3.9 angstrom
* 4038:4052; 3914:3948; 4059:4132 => -2.9 angstrom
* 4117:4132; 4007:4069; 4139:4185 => 1.2 angstrom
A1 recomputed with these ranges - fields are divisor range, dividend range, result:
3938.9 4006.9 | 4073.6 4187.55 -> 1.13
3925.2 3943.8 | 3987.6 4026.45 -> 1.29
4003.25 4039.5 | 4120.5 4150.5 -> 0.97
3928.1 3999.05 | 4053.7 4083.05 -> 1.29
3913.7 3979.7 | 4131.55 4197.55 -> 1.30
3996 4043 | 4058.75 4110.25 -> 0.85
